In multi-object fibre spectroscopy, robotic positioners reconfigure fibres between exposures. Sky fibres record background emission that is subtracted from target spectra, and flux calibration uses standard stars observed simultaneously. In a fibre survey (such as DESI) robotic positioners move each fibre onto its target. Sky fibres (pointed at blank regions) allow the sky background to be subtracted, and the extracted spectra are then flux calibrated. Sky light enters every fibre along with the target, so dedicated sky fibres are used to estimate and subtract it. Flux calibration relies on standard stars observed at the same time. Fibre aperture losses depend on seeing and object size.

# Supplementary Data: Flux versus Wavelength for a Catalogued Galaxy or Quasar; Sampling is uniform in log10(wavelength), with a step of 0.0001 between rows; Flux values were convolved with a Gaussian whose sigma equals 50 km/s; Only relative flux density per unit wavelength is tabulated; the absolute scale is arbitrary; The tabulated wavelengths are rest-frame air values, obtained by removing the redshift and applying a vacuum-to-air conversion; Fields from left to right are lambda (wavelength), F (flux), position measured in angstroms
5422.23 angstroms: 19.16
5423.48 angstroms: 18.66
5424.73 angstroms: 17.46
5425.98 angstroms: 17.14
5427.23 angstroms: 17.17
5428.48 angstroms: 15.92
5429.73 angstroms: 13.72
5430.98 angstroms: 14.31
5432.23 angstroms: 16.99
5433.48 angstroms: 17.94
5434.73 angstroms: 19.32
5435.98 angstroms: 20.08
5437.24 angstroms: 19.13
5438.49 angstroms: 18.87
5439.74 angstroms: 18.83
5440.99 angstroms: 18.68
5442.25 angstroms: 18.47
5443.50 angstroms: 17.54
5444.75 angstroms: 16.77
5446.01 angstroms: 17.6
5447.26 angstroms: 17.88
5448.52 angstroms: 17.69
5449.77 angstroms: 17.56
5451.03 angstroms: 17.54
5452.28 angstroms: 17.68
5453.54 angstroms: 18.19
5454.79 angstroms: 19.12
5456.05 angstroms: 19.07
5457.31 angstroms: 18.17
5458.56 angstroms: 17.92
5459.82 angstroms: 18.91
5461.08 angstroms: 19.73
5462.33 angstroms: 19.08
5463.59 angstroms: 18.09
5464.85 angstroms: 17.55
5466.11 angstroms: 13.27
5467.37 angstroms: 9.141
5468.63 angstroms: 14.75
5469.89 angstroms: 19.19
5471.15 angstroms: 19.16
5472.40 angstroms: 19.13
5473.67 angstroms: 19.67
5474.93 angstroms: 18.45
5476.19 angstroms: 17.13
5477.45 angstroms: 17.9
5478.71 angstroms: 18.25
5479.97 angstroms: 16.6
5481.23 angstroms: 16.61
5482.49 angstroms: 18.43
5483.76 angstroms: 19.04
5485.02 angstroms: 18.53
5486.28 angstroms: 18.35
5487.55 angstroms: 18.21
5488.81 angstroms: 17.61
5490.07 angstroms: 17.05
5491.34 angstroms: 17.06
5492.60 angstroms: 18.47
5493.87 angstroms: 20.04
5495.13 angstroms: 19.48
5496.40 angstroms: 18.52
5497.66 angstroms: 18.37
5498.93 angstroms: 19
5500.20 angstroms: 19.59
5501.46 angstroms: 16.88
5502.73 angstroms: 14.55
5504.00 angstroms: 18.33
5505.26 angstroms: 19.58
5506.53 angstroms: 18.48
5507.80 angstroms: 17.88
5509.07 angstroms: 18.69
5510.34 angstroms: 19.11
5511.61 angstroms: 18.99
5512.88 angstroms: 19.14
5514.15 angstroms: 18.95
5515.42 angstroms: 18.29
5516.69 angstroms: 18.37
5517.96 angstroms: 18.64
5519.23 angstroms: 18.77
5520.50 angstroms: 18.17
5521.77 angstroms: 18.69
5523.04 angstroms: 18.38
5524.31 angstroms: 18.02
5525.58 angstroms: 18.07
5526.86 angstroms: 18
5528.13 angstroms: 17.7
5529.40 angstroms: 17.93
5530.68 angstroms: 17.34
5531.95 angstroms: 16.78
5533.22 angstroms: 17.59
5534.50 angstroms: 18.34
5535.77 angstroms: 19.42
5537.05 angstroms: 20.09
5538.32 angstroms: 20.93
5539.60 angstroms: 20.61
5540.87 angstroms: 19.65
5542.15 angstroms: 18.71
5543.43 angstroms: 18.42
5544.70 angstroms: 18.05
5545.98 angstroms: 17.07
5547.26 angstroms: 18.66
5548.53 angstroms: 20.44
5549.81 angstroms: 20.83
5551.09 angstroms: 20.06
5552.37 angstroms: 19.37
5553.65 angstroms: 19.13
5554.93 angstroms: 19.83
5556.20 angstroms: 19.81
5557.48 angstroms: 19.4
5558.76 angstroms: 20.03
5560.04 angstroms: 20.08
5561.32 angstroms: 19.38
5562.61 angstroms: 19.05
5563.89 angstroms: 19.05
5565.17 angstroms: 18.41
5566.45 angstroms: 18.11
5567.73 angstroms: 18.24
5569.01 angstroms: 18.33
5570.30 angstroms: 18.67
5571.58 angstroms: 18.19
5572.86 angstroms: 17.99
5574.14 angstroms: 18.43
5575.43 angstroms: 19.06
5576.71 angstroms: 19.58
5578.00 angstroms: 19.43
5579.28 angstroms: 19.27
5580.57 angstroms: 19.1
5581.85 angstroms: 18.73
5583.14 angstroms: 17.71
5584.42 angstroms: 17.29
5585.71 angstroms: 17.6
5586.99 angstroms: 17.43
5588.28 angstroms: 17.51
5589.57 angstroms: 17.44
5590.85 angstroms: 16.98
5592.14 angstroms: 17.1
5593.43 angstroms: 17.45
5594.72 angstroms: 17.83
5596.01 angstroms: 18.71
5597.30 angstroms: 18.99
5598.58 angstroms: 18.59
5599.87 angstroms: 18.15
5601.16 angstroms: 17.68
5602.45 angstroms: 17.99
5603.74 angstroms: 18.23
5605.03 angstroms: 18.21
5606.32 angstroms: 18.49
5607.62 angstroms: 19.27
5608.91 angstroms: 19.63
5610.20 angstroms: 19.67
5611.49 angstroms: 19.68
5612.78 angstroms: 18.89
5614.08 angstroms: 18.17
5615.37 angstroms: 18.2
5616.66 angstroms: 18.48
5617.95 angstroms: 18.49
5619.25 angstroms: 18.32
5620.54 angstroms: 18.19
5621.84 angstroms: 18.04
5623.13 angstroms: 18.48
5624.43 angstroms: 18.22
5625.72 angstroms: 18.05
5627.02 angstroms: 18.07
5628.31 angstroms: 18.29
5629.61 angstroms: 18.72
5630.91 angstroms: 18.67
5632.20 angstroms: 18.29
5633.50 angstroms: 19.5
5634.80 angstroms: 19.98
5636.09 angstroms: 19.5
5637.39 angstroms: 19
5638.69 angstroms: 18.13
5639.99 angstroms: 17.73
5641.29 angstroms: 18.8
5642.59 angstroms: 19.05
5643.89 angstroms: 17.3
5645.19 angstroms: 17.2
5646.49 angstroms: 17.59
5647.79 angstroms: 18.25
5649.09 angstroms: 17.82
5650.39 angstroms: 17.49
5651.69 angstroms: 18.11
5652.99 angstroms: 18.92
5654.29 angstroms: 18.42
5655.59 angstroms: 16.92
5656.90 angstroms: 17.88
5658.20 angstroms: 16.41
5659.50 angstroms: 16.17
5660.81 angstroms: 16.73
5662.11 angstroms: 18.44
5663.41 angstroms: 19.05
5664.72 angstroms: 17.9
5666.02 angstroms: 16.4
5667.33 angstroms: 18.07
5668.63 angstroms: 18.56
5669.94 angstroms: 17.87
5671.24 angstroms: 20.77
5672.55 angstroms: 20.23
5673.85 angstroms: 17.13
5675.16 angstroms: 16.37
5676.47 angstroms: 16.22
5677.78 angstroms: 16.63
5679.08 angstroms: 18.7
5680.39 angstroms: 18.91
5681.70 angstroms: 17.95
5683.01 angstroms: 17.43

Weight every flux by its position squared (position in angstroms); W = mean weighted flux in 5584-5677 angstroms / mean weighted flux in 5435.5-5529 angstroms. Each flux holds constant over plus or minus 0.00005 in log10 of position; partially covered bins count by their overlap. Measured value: 1.06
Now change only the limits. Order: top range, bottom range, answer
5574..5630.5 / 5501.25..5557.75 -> 1.01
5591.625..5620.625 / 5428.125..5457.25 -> 1.10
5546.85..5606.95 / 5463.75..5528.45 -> 1.07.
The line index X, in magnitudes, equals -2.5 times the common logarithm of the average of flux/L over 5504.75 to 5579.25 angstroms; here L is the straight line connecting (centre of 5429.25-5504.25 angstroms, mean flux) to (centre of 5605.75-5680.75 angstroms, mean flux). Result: -0.05 mag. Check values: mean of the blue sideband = 17.8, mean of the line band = 18.8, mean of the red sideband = 18.2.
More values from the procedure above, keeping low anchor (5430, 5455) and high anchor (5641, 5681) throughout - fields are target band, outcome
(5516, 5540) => -0.04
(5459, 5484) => 0.03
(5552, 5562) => -0.10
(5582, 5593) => 0.03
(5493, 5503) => -0.03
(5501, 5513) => -0.01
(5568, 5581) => -0.05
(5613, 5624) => -0.03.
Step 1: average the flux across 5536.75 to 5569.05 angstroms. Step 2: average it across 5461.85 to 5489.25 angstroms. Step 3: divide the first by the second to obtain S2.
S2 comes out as 1.1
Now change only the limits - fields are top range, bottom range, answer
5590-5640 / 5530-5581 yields 0.97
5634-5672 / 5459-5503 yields 1.02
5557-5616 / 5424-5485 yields 1.05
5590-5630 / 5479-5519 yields 1.00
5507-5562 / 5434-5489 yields 1.05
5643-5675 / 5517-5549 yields 0.96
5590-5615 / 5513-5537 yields 1.01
